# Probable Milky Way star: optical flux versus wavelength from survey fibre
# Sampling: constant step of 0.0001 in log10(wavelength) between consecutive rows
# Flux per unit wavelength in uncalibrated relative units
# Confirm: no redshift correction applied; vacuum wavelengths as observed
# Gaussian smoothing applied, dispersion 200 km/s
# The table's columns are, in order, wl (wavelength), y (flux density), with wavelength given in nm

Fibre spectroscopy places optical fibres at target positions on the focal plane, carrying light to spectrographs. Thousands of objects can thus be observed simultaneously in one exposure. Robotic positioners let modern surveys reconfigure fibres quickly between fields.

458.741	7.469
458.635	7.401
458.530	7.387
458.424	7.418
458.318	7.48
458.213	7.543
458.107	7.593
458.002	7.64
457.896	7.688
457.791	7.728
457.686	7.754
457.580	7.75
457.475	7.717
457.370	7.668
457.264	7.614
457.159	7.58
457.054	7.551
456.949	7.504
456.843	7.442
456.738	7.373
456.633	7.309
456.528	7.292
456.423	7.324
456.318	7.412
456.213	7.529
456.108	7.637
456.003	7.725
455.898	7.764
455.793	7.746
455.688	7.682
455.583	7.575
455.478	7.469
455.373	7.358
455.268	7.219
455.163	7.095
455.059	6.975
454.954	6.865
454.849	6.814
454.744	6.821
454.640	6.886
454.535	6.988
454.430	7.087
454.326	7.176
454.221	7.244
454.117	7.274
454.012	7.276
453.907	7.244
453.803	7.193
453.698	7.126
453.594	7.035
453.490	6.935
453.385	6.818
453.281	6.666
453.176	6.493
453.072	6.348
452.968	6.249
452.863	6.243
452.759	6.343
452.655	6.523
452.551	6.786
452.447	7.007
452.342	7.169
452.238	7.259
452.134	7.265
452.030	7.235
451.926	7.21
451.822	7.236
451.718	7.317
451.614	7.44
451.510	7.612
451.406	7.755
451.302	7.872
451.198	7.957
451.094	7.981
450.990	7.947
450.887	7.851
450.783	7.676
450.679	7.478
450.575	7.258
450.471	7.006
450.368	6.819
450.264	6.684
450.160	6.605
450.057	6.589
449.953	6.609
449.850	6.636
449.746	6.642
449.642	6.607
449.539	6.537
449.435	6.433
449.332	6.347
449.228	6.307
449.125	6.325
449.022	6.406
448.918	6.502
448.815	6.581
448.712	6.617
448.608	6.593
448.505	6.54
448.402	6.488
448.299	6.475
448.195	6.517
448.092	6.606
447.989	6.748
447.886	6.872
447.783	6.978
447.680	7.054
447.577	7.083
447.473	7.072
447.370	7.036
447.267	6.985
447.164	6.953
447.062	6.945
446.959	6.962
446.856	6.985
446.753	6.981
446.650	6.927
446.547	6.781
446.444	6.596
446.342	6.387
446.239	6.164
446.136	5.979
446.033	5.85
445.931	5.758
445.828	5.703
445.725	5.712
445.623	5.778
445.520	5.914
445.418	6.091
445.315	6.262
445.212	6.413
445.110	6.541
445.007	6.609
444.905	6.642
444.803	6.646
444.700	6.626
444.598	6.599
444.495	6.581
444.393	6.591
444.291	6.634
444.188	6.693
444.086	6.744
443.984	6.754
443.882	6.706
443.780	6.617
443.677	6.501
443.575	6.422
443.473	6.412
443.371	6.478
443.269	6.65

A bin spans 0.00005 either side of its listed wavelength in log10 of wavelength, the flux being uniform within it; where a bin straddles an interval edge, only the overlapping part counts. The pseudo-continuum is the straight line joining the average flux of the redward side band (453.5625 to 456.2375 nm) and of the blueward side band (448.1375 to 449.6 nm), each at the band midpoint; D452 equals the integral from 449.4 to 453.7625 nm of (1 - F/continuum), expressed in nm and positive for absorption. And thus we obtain -0.13 nm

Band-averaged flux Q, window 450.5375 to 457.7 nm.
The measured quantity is 7.27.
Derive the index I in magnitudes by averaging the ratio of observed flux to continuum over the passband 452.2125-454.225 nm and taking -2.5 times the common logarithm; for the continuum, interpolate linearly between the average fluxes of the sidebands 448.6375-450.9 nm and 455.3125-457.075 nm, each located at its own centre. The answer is 0.05 mag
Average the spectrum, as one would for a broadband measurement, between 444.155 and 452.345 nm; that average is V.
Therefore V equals 6.78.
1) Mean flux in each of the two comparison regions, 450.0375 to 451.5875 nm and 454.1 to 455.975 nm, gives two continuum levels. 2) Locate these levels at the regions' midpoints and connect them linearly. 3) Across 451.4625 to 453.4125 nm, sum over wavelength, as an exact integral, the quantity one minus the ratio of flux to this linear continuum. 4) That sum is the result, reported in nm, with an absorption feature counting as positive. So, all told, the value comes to 0.12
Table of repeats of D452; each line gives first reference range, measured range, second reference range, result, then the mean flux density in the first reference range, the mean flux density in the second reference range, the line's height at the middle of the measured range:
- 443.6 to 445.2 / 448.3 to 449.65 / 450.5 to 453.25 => 0.097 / 6.62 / 7.2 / 6.98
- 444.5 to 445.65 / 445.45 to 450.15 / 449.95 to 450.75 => 0.082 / 6.39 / 6.91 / 6.66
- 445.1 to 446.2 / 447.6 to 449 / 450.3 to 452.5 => -0.003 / 5.98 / 7.44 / 6.65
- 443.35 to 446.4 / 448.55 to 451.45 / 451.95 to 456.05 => -0.084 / 6.36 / 7.05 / 6.75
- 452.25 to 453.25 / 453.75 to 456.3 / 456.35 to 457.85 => -0.066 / 6.6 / 7.55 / 7.09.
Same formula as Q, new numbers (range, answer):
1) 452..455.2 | 6.92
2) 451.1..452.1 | 7.53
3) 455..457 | 7.44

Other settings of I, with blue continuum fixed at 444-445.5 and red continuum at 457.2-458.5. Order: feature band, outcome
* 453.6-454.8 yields 0.031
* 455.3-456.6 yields -0.010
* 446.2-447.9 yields -0.023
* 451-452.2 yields -0.065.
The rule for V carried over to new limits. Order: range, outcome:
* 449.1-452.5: 7.12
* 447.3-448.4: 6.83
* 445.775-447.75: 6.64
